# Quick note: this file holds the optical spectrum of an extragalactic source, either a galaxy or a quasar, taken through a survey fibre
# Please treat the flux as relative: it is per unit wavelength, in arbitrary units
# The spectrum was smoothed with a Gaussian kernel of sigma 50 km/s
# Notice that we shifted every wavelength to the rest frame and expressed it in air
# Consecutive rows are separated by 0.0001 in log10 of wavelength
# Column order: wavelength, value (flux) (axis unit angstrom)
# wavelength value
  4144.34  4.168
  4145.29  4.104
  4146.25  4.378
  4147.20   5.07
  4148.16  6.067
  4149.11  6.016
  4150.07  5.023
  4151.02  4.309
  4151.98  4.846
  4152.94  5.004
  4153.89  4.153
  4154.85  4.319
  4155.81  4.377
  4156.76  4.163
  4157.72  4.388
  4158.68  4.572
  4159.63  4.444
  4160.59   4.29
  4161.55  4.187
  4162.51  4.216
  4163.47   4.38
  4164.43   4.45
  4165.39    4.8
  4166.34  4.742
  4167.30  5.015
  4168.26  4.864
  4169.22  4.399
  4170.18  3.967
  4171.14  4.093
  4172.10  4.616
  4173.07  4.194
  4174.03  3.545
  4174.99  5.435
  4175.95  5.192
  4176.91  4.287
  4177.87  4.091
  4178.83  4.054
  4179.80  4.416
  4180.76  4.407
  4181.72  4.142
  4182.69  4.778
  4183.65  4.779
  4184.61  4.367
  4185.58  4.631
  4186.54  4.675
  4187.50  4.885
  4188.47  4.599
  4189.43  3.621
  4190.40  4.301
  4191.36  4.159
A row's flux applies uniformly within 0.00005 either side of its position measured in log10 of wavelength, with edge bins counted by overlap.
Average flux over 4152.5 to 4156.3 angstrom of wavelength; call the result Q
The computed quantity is 4.46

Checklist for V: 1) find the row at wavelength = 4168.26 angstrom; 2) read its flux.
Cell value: 4.864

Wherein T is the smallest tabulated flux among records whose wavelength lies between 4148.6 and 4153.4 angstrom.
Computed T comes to 4.309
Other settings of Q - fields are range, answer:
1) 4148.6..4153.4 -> 5.05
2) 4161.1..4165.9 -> 4.41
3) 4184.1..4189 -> 4.63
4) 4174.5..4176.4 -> 5.31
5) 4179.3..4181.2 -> 4.4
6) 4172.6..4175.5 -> 4.41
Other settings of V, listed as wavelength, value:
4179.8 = 4.416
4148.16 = 6.067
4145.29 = 4.104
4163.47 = 4.38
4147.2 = 5.07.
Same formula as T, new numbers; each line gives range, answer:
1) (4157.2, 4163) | 4.187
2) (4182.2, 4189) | 4.367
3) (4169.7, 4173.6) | 3.967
